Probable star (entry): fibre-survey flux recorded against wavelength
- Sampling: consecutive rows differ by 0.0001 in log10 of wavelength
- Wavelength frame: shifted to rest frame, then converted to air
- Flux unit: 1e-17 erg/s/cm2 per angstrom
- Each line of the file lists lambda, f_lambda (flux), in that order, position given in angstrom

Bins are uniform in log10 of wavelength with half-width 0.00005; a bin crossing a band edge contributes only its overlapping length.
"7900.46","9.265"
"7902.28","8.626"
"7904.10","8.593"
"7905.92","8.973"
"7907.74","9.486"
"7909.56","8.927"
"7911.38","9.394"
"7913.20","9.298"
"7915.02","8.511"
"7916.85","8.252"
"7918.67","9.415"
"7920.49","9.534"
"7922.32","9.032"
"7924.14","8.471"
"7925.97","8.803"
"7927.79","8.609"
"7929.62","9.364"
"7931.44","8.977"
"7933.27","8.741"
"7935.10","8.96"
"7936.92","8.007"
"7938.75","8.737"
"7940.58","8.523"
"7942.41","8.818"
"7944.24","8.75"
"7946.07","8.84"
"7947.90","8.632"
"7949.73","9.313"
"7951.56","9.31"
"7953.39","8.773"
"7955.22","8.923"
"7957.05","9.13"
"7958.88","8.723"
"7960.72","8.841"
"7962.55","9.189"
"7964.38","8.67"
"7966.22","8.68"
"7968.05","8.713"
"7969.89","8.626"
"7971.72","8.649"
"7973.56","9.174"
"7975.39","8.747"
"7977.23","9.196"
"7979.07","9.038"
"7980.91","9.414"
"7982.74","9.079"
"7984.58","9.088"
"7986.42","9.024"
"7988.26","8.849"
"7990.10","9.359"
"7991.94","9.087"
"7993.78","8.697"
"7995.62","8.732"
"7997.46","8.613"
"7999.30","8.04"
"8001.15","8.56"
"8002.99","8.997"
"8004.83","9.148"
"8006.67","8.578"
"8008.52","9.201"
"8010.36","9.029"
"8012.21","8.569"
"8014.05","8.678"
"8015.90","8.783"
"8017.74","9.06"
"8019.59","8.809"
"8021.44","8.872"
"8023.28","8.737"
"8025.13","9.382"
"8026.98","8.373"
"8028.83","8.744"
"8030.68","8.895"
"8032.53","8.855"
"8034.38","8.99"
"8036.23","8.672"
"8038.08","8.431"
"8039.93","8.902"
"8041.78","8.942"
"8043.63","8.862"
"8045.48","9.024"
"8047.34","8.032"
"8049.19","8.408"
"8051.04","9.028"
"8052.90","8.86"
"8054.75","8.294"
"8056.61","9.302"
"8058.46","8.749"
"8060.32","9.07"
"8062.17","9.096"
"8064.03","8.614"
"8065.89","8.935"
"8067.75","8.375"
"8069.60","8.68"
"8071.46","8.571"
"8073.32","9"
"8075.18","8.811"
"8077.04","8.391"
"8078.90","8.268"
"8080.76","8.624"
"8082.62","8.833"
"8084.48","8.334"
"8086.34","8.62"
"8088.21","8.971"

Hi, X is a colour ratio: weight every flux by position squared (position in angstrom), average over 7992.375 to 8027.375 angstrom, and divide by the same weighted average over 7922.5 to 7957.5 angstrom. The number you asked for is 1.01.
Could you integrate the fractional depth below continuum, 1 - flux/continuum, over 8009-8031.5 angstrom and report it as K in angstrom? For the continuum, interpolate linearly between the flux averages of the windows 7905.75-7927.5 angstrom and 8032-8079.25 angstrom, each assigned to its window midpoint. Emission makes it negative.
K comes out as -0.1 angstrom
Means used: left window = 9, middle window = 8.83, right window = 8.74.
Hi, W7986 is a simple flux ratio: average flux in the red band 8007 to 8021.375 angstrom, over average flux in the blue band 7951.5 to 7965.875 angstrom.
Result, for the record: 1.0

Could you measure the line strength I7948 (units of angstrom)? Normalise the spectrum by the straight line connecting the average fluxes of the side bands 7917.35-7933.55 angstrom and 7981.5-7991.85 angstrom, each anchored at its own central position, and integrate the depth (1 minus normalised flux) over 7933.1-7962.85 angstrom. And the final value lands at 0.6 angstrom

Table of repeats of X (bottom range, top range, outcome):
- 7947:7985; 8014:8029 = 1.00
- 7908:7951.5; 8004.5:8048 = 1.02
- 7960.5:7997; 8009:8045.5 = 1.00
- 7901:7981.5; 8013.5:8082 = 1.01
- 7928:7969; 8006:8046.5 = 1.02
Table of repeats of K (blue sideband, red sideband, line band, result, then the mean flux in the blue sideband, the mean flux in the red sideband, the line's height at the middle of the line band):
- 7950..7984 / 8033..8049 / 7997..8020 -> 0.1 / 8.95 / 8.72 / 8.82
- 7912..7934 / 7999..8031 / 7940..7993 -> -0.4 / 8.93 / 8.81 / 8.87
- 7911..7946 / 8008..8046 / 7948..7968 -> -0.2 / 8.84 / 8.84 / 8.84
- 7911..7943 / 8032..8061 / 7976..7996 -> -0.6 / 8.85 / 8.77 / 8.81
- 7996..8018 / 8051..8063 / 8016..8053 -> 0.2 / 8.76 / 8.9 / 8.84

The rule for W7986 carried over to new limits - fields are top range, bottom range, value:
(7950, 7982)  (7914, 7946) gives 1.02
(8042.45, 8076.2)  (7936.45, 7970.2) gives 0.99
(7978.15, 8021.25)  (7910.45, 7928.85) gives 0.99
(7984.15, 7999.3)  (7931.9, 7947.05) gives 1.02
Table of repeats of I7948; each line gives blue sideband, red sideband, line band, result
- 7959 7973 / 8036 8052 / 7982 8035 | -0.73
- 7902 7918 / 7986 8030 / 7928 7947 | 0.27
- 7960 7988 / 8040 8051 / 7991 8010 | 0.17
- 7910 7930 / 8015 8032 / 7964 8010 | 0.03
